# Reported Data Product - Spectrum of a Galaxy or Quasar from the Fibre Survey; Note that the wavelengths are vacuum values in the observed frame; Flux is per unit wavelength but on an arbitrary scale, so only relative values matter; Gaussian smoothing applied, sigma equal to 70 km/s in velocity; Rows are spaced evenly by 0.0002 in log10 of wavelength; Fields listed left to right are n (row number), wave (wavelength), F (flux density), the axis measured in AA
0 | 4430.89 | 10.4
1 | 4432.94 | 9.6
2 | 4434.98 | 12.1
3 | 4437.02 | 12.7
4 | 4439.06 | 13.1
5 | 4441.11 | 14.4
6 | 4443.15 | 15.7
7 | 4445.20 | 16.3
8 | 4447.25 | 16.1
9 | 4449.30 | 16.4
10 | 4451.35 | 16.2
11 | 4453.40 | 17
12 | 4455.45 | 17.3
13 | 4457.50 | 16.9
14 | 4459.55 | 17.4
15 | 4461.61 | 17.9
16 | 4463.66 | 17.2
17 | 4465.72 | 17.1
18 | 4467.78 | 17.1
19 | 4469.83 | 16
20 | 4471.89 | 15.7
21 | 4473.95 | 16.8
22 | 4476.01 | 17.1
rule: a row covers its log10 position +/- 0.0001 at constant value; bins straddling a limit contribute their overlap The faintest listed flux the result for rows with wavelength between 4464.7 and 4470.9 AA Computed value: 16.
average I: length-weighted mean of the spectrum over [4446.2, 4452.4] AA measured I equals 16.2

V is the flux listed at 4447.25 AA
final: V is 16.1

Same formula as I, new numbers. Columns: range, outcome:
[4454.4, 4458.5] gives 17.1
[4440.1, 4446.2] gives 15.5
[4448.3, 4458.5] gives 16.8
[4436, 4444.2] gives 14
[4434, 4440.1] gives 12.6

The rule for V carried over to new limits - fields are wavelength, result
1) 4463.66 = 17.2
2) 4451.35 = 16.2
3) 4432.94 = 9.6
